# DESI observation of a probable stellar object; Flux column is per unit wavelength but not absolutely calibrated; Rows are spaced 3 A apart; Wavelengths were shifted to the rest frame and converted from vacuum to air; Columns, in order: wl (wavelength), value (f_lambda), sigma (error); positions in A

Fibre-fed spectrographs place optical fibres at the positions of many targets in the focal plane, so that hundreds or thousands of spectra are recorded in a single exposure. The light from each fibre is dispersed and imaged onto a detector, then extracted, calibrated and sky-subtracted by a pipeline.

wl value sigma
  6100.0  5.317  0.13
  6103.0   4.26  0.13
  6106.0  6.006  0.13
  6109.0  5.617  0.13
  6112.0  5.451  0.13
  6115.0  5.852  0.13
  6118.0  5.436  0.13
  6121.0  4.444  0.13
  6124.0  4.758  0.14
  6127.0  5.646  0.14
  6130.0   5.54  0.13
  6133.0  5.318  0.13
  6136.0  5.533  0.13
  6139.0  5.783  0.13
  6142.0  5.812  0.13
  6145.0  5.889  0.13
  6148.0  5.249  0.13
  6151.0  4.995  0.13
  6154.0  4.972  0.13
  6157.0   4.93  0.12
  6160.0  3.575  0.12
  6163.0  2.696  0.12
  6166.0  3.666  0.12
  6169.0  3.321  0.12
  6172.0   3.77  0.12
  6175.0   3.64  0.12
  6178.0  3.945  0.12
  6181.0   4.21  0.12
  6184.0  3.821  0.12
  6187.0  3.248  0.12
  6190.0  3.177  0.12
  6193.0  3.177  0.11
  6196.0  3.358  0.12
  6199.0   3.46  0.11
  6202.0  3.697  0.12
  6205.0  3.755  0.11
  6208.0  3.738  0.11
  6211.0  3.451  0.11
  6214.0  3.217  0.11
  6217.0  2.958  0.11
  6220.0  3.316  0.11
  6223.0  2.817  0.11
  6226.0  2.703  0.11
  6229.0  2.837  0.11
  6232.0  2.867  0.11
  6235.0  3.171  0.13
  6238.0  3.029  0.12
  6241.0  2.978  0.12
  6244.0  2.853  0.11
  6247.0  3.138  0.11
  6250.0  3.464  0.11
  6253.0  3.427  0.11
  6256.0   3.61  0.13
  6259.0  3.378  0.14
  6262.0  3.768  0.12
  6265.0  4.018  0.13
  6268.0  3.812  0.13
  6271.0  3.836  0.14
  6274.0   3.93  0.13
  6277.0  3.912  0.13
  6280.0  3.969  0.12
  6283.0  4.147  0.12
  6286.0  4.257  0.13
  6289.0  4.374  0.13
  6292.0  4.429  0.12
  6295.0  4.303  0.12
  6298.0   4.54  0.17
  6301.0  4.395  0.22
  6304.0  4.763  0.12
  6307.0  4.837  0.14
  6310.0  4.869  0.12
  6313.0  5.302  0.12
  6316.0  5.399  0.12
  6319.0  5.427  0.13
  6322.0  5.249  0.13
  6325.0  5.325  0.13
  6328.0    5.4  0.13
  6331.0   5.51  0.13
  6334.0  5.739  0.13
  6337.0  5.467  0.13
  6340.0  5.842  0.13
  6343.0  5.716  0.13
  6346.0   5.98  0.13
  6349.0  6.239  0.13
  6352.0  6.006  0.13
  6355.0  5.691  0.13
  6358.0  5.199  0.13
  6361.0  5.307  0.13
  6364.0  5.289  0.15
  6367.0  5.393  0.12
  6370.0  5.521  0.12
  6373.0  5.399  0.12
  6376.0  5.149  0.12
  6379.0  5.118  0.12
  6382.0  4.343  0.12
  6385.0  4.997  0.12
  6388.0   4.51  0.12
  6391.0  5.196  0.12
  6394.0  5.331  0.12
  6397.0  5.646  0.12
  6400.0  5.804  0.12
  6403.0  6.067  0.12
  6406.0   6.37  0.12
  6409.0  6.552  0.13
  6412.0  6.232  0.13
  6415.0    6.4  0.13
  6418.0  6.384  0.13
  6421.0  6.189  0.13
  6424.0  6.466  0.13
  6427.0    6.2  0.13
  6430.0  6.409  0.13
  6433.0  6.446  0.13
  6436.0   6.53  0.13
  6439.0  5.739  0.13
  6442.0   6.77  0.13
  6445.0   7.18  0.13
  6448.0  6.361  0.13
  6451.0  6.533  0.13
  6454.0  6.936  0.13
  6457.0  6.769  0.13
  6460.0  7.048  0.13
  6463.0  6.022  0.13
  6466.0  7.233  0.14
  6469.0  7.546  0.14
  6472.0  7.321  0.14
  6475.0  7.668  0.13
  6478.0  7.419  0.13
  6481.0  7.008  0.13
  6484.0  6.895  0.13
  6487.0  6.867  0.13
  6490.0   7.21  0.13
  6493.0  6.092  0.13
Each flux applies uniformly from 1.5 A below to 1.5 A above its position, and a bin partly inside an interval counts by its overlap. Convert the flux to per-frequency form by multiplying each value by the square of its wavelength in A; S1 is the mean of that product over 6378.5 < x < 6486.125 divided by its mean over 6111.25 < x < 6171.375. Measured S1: 1.42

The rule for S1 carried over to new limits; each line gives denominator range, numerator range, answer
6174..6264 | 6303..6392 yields 1.67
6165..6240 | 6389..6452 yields 1.98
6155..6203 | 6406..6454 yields 1.93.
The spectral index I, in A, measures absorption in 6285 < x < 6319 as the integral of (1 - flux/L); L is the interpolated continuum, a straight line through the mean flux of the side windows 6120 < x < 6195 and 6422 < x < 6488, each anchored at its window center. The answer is 5.3 A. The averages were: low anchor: 4.44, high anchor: 6.78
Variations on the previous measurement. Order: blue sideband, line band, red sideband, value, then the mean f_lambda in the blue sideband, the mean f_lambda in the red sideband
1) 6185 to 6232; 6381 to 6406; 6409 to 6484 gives 2.61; 3.25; 6.7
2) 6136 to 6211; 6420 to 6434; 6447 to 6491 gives 0.51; 4.1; 6.99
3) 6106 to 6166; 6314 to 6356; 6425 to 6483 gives 3.62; 5.12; 6.79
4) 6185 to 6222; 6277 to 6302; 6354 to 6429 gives 0.77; 3.38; 5.63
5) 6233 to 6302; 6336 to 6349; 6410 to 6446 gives -2.14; 3.76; 6.4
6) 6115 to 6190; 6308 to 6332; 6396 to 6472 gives 1.79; 4.59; 6.5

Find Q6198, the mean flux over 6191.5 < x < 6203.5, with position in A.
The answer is 3.42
